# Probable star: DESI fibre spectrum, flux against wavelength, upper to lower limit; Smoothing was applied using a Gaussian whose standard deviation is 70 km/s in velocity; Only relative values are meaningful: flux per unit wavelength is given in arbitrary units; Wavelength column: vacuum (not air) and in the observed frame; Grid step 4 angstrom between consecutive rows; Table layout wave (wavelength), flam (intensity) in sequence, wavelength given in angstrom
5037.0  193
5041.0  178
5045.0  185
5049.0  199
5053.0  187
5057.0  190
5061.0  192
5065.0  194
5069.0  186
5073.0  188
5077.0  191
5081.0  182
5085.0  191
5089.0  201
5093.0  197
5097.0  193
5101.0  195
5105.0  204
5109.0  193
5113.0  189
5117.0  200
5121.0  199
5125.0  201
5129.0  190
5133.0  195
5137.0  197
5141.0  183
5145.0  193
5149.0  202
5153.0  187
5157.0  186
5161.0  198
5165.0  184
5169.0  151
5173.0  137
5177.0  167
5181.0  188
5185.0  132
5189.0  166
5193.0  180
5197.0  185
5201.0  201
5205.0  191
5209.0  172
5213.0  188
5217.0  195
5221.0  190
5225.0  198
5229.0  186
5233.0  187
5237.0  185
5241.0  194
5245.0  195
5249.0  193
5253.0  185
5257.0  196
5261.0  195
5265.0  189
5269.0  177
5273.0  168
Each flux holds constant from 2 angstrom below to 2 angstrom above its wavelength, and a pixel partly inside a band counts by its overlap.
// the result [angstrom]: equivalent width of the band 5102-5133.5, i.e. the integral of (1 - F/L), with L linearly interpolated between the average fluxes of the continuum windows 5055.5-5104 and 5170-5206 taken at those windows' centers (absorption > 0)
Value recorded -2.0 angstrom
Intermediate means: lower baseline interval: 192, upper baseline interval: 171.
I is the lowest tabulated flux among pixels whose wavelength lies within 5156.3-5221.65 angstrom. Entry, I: 132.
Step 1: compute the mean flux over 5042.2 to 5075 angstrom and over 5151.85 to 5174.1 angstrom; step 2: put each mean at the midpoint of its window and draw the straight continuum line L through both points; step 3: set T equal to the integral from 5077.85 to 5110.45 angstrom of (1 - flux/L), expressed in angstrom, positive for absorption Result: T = -1.7 angstrom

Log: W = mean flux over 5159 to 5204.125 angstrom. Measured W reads 172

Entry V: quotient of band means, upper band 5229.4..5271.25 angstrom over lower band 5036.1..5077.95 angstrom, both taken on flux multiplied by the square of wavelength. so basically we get 1.1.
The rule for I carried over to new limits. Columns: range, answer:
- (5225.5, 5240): 185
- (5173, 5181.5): 137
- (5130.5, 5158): 183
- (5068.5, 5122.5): 182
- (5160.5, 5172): 151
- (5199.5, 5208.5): 191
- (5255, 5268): 189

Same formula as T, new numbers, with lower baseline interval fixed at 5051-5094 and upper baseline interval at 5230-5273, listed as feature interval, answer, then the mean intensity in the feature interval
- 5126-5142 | -0.21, 192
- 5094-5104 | -0.26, 195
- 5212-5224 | -0.19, 192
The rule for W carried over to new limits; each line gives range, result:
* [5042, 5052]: 190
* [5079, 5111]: 194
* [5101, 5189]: 184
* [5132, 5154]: 193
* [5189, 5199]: 179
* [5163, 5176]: 158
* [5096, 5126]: 197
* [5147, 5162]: 193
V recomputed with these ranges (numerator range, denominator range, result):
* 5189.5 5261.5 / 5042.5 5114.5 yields 1.04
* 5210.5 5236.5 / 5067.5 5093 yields 1.05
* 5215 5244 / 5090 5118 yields 1.02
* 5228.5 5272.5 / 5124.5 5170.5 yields 1.04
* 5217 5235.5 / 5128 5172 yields 1.05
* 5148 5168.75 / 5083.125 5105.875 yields 0.98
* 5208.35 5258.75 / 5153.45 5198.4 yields 1.14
